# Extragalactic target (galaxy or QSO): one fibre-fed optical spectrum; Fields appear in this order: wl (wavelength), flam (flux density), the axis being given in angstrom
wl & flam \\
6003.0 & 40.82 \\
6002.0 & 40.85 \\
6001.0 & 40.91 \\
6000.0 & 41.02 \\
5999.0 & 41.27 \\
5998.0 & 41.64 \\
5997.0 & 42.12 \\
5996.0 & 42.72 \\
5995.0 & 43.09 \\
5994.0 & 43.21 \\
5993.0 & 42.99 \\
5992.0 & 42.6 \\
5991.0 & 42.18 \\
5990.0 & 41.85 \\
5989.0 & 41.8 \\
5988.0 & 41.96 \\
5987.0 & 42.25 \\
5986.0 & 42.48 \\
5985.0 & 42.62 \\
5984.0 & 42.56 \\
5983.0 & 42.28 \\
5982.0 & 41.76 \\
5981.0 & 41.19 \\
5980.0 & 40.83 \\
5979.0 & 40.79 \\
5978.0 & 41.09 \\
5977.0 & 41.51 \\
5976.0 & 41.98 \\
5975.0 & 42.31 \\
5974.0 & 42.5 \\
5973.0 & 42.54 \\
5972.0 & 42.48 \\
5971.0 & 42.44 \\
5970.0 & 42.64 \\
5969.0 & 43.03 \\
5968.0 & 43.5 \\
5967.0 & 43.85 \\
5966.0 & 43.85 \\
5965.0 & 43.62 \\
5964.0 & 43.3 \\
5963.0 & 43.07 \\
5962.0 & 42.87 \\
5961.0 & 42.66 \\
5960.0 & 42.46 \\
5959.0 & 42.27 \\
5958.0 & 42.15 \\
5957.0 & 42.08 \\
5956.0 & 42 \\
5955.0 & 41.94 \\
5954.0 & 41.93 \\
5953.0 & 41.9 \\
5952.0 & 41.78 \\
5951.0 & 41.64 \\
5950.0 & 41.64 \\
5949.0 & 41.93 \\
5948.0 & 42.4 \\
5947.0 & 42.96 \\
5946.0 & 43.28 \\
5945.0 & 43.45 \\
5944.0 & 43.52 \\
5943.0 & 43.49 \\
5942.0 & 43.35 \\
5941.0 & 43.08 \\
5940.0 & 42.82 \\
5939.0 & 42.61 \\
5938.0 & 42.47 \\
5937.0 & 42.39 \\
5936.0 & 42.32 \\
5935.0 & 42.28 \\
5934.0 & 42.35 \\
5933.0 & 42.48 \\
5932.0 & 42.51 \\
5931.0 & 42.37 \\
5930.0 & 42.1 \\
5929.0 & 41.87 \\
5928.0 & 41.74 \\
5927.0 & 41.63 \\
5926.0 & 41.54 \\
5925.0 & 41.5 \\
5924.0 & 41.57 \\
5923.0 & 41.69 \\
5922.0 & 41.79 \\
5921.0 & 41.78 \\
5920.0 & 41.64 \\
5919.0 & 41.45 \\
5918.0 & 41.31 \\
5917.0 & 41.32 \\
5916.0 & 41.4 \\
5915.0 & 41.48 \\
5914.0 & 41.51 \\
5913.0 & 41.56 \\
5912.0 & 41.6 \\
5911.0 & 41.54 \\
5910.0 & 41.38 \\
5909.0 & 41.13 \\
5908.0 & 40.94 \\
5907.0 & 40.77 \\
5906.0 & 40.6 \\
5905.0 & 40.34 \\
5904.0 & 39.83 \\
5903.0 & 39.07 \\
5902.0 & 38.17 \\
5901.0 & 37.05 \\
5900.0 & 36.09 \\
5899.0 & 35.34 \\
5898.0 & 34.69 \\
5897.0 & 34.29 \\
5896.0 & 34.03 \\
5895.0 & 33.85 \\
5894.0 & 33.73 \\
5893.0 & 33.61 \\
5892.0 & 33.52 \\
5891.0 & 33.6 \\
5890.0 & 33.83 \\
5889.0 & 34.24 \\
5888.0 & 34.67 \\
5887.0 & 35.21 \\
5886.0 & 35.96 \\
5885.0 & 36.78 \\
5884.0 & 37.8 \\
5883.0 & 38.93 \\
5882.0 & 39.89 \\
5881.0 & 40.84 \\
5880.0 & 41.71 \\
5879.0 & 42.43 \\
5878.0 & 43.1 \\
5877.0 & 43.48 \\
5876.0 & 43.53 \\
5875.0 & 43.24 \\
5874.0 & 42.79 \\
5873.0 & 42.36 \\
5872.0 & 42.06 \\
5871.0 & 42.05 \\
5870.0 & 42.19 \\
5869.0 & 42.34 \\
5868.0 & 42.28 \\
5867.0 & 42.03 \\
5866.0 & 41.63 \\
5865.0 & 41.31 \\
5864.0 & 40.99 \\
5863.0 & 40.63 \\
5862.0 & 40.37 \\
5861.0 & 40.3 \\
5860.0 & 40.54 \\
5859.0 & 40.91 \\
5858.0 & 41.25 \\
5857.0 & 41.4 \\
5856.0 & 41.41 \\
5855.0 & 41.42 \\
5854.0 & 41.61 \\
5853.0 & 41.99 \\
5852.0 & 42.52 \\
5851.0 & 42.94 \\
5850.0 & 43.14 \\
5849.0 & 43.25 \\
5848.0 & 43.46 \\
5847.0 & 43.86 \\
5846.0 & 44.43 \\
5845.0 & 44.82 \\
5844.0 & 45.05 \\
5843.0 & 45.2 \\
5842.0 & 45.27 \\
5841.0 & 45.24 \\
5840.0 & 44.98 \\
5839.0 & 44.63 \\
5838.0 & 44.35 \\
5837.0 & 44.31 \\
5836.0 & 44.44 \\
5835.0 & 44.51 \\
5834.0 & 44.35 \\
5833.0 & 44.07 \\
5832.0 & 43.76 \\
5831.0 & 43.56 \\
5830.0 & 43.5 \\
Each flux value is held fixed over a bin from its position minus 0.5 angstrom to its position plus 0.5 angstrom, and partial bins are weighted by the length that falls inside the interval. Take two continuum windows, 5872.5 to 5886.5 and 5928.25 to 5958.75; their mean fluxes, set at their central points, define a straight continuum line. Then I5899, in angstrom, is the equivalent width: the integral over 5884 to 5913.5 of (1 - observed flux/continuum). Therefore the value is 3.0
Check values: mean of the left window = 40.9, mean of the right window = 42.4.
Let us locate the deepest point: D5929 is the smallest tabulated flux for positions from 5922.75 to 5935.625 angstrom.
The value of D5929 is 41.5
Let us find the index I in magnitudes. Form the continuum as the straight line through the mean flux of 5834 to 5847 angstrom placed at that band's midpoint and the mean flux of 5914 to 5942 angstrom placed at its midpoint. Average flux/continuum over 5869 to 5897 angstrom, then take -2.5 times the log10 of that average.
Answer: 0.13 mag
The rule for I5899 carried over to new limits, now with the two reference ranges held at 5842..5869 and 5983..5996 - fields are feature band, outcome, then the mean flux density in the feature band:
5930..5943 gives -0.06 angstrom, 42.6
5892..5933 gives 2.54 angstrom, 39.8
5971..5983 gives 0.19 angstrom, 41.8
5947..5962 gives 0.11 angstrom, 42.1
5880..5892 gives 1.63 angstrom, 36.6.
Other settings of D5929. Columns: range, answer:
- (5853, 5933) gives 33.52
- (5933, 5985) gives 40.79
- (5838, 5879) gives 40.3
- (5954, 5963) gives 41.93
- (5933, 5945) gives 42.28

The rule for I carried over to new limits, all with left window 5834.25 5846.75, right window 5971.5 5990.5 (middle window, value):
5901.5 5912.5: 0.08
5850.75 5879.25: 0.06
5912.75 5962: 0.02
